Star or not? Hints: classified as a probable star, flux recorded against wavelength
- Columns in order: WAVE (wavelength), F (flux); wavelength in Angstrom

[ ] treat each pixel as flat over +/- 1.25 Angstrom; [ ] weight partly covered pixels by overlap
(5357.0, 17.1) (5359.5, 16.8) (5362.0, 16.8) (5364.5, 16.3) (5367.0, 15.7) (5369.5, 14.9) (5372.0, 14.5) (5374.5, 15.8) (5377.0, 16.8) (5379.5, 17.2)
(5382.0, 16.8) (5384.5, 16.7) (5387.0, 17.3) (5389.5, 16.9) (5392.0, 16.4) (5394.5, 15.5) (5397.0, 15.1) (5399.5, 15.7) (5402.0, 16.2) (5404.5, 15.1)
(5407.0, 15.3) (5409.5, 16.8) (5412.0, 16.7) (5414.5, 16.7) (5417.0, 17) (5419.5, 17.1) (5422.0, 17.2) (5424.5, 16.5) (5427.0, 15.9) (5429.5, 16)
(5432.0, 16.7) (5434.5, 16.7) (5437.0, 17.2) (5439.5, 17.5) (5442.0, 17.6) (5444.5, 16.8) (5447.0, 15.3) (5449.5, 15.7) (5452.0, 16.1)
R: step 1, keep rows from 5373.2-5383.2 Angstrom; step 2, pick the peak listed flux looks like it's 17.2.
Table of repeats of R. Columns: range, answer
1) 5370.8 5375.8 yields 15.8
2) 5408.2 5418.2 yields 17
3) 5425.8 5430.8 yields 16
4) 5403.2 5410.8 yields 16.8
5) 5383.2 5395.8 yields 17.3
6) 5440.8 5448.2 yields 17.6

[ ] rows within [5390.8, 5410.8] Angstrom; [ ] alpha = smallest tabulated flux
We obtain 15.1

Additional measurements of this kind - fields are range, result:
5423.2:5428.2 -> 15.9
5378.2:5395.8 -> 15.5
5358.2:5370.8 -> 14.9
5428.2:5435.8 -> 16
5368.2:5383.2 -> 14.5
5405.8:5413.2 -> 15.3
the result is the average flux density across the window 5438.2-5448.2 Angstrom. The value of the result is 16.8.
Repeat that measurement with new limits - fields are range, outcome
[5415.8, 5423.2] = 17.1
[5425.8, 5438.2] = 16.5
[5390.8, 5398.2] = 15.7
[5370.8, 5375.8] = 15.2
